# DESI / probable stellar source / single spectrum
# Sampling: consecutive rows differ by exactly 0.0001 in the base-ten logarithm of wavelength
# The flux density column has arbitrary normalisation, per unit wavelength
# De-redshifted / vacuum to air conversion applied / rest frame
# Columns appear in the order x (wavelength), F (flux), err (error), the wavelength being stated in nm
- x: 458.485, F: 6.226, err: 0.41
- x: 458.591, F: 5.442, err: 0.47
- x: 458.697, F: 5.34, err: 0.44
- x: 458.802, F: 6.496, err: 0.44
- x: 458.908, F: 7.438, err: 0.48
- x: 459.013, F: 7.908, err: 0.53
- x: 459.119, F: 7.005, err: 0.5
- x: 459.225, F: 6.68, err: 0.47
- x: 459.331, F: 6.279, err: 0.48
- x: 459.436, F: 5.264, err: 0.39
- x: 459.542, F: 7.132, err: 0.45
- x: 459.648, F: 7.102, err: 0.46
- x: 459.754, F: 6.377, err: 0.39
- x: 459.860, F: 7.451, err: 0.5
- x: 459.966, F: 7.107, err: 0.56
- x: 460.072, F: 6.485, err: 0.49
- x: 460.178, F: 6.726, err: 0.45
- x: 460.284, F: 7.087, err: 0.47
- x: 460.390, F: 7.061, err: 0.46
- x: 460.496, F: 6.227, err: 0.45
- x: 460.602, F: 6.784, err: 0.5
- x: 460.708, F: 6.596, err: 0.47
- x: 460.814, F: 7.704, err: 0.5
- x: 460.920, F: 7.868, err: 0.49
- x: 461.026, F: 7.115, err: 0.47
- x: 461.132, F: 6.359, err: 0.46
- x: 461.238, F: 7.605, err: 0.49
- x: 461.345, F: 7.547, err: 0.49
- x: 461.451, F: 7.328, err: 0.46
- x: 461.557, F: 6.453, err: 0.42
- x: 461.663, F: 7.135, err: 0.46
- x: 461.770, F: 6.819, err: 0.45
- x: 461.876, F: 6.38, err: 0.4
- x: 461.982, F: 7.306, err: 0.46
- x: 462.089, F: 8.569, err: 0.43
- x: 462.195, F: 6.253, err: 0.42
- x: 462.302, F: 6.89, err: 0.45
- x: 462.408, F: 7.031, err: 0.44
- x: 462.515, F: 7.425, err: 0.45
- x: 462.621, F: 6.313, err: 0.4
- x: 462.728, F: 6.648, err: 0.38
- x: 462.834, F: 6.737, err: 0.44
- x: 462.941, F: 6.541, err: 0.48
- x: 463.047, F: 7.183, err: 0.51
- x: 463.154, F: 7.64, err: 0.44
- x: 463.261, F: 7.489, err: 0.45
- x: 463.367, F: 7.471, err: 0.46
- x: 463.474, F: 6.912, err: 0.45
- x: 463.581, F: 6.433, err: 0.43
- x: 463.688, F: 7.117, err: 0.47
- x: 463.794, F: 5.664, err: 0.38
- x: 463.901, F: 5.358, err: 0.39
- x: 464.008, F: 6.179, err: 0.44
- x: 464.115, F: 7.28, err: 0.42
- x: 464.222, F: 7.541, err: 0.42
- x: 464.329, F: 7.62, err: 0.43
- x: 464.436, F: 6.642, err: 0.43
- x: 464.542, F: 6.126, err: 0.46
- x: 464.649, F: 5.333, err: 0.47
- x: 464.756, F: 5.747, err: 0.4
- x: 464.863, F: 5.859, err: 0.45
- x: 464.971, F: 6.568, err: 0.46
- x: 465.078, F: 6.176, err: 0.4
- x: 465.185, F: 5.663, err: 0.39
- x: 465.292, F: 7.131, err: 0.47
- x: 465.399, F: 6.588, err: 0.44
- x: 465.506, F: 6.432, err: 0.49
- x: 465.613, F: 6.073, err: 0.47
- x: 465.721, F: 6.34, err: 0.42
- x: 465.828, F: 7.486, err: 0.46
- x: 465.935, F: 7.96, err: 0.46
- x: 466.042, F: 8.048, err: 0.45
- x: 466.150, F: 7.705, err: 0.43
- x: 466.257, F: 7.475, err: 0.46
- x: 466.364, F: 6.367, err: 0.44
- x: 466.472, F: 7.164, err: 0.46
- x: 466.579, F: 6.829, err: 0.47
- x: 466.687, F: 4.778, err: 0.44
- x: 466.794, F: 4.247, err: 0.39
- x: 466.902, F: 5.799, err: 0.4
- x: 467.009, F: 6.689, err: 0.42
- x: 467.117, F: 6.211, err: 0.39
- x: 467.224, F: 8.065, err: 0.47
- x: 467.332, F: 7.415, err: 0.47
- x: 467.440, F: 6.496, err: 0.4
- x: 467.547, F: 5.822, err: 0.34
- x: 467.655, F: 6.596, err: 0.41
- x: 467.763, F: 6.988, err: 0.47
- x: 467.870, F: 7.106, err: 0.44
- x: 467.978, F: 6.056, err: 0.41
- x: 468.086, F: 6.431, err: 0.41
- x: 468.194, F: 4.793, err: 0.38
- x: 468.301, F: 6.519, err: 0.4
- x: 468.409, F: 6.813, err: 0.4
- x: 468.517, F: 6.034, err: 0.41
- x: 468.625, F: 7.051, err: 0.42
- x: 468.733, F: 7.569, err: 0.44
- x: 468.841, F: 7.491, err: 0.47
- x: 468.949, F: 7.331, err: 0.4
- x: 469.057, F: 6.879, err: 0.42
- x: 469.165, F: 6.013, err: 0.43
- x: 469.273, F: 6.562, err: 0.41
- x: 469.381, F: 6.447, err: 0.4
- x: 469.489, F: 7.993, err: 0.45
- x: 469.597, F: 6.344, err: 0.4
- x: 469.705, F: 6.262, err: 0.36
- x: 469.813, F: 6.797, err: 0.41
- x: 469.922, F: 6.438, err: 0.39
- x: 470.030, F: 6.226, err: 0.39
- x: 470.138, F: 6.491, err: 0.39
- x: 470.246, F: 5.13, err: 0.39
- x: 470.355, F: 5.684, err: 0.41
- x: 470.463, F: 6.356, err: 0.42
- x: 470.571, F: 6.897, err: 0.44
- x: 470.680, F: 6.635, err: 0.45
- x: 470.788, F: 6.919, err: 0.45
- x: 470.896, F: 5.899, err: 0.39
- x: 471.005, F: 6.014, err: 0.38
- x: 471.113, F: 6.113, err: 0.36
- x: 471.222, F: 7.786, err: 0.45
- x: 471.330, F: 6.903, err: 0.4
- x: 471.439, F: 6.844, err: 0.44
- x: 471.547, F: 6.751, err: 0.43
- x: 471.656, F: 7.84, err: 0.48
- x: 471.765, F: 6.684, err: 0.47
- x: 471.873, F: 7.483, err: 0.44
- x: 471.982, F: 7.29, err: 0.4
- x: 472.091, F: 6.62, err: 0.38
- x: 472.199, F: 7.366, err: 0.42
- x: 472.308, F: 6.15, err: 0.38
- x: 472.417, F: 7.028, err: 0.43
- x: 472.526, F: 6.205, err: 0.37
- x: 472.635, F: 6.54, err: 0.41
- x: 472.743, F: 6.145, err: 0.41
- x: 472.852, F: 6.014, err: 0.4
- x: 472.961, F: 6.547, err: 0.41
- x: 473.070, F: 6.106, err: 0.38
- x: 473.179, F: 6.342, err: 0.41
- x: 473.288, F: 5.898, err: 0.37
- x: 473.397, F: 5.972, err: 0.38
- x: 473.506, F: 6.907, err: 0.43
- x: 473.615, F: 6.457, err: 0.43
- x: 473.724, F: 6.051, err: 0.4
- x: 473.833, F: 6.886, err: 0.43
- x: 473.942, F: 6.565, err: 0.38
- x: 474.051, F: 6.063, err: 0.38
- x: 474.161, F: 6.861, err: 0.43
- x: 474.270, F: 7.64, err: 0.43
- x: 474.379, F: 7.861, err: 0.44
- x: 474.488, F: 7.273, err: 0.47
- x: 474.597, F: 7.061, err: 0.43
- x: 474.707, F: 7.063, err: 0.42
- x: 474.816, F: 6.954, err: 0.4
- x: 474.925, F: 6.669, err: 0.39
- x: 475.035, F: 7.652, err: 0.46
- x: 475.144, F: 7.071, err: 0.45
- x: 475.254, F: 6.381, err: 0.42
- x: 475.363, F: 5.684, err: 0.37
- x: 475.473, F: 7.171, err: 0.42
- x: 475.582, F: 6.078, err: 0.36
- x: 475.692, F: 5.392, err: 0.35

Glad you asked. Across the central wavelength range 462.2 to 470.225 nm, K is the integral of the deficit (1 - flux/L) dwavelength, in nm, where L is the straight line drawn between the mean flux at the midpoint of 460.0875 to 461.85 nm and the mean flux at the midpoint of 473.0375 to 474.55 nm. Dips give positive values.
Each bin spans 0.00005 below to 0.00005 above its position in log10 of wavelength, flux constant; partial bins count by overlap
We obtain 0.26 nm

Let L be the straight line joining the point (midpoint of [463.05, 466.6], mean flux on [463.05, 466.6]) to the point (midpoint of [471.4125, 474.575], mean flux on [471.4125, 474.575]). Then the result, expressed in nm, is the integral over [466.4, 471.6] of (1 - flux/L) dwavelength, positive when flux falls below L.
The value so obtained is 0.16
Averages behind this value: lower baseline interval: 6.75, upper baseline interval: 6.71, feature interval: 6.51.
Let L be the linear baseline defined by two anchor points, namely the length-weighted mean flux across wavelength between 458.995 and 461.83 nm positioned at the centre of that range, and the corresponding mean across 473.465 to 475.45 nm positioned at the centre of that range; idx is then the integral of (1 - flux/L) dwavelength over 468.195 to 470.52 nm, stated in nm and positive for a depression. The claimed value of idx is 0.11 nm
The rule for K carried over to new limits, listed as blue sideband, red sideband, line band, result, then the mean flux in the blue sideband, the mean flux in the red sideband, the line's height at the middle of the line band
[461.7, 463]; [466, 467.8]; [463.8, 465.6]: 0.11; 6.91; 6.61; 6.76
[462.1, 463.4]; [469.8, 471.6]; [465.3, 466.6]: -0.05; 7.02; 6.46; 6.79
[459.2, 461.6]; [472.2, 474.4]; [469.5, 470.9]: 0.05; 6.89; 6.51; 6.6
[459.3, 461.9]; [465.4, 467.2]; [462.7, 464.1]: 0.00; 6.89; 6.62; 6.76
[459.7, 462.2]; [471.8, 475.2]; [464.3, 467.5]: 0.16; 7.03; 6.73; 6.91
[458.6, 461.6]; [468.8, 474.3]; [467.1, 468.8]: 0.01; 6.86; 6.6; 6.68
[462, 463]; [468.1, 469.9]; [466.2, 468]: 0.07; 6.95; 6.67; 6.75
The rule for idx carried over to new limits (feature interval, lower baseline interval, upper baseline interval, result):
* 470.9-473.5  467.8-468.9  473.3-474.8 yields 0.04 nm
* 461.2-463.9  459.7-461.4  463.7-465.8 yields -0.10 nm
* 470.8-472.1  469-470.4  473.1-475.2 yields -0.06 nm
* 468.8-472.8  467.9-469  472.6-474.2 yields -0.11 nm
